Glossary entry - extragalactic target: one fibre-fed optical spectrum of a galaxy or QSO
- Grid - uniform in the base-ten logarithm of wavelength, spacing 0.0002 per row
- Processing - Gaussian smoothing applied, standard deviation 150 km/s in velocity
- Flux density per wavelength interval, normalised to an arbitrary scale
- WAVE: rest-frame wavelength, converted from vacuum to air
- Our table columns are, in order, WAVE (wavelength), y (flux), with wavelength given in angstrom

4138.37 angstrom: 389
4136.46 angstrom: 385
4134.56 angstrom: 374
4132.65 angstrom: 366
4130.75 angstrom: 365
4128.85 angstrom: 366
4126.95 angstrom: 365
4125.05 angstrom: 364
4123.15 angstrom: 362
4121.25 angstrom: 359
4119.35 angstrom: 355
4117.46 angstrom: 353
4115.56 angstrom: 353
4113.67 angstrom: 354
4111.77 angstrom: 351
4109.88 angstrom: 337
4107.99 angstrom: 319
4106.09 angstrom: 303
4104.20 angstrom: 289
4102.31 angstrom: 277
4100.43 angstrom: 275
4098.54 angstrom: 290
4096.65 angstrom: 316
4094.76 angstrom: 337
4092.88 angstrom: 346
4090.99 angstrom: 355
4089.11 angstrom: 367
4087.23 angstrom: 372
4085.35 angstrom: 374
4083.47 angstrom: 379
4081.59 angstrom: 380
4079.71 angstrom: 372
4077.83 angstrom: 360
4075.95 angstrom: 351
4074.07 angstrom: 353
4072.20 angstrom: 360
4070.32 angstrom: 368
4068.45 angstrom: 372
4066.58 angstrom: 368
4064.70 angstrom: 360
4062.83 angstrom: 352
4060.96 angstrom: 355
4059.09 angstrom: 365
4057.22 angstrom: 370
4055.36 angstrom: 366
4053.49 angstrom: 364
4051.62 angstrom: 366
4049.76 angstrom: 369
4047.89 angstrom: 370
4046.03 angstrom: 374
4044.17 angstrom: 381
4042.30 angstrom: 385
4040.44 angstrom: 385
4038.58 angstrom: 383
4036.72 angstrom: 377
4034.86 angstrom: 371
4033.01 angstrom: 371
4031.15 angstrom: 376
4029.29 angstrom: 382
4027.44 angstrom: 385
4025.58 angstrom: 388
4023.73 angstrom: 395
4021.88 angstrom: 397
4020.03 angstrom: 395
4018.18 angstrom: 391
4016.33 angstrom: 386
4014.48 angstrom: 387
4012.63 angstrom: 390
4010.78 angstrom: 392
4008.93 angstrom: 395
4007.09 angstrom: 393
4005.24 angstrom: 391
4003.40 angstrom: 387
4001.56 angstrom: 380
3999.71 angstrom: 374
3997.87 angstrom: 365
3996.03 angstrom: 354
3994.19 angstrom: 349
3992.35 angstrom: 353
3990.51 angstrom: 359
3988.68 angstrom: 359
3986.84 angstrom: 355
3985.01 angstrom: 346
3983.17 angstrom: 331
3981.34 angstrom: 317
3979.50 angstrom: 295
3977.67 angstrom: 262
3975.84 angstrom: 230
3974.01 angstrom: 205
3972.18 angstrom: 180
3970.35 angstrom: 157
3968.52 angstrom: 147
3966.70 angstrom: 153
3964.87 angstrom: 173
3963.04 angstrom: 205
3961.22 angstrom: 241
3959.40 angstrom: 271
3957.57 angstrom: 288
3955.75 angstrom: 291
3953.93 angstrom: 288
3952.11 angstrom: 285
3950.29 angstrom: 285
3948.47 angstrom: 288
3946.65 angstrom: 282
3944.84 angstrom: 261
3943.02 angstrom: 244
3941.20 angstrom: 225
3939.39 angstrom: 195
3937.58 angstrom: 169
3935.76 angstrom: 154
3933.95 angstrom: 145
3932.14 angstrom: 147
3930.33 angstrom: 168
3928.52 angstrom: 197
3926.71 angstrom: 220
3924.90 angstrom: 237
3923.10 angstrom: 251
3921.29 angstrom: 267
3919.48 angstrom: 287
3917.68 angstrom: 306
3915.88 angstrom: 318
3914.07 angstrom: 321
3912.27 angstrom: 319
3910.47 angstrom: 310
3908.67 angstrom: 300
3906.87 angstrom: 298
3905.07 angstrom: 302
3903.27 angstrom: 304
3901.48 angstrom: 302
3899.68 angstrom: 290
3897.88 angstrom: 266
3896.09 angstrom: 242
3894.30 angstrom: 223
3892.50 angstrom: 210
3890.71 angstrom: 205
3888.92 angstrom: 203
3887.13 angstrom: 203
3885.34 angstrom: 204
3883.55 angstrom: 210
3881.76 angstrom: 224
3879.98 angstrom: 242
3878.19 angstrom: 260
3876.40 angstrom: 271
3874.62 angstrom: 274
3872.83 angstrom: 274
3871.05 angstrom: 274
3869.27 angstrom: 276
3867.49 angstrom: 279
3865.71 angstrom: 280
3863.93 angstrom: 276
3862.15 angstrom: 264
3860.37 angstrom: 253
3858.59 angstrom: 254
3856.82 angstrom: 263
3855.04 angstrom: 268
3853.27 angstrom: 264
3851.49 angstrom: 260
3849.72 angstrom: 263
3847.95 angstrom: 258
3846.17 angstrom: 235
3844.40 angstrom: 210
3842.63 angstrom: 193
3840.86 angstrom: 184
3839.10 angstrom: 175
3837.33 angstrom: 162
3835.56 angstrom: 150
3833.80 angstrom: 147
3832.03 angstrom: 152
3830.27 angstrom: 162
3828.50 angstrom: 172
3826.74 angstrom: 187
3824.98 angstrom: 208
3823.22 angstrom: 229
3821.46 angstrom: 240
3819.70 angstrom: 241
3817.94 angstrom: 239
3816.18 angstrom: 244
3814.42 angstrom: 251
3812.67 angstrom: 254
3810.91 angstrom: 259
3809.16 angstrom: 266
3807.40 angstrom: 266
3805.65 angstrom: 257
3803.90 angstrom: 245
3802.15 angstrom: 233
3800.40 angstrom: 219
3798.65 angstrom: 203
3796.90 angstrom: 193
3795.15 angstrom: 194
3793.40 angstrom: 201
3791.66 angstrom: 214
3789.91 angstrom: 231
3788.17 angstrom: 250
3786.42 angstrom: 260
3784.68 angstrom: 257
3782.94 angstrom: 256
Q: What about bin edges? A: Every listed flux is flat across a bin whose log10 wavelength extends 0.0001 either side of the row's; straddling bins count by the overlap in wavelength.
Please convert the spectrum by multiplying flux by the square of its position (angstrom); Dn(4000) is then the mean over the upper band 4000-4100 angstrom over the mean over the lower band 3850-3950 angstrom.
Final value 1.59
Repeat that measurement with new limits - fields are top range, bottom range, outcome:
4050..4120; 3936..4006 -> 1.32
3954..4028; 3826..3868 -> 1.56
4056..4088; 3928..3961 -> 1.67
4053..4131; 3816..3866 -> 1.80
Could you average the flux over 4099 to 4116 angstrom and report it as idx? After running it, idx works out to 316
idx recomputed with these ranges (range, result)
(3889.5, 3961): 255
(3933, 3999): 262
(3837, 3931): 254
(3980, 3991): 342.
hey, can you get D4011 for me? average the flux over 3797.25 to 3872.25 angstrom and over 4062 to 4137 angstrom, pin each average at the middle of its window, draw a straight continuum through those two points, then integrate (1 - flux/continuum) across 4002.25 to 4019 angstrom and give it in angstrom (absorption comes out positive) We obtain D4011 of -4.3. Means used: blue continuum 231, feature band 390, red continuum 350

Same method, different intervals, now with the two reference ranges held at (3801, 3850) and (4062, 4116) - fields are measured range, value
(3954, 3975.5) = 5.3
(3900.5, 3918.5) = -3.5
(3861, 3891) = -1.1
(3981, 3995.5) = -2.6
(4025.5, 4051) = -4.6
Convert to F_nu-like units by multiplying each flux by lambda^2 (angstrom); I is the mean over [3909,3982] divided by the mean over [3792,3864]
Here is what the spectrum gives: 1.14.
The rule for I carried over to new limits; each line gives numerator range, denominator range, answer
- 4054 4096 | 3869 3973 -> 1.61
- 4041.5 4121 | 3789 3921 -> 1.62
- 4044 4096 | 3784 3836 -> 1.88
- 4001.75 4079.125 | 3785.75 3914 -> 1.73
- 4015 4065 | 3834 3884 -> 1.71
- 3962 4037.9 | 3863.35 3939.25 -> 1.40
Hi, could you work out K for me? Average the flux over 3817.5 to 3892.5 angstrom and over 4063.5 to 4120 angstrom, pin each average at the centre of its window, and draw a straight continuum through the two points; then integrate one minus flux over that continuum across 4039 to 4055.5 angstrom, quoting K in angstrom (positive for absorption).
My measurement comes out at -2.6 angstrom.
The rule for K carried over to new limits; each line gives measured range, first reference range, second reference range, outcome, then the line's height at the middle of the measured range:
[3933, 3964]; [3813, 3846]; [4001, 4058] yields 6.7 angstrom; 308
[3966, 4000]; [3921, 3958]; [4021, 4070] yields 0.5 angstrom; 290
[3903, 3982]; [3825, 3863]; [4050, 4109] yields 6.9 angstrom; 269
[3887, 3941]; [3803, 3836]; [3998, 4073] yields 7.9 angstrom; 289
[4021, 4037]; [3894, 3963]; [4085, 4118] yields -4.4 angstrom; 300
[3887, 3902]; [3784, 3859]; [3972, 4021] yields 2.0 angstrom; 275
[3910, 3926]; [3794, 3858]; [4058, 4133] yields -1.5 angstrom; 265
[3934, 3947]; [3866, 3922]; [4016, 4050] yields 4.0 angstrom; 305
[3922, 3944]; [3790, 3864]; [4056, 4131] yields 6.2 angstrom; 273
